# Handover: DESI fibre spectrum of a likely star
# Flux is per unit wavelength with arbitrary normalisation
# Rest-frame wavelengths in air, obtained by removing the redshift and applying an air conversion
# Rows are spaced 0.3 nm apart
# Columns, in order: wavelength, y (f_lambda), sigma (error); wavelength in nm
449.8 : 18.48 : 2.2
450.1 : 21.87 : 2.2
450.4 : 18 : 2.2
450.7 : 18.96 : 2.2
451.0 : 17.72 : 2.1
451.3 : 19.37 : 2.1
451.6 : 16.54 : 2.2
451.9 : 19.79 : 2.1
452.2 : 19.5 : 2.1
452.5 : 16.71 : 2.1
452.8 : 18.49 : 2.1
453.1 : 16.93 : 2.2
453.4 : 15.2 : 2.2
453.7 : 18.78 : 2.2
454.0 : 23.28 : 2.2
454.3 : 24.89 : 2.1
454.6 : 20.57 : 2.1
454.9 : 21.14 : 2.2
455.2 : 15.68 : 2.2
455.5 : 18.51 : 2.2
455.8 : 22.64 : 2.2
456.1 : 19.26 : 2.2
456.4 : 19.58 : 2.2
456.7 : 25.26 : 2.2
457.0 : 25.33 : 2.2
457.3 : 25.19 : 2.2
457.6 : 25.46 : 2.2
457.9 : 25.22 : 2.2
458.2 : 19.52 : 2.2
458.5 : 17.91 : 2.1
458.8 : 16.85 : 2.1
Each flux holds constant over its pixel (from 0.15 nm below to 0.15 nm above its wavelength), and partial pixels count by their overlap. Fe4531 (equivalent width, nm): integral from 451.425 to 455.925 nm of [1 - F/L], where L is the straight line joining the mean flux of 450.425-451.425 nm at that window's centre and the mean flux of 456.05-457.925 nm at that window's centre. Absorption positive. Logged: 0.36 nm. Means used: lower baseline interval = 18.6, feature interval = 19.2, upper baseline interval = 23.7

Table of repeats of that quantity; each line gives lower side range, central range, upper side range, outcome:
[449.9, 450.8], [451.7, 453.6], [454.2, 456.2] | 0.21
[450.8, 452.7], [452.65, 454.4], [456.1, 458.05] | 0.07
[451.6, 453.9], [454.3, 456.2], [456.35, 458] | 0.14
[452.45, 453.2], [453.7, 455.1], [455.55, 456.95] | -0.18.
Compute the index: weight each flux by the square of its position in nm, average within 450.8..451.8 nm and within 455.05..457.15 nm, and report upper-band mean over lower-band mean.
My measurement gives 1.18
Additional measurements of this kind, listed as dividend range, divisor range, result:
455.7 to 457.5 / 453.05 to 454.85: 1.15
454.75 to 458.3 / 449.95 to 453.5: 1.22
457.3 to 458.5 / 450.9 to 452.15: 1.28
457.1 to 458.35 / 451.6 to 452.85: 1.33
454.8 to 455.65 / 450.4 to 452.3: 1.00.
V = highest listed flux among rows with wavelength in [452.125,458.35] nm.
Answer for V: 25.46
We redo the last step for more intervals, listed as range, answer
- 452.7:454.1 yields 23.28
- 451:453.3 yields 19.79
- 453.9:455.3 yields 24.89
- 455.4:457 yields 25.33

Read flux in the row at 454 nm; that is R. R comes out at 23.28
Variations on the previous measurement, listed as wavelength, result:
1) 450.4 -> 18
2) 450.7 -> 18.96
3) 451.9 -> 19.79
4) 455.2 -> 15.68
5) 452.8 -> 18.49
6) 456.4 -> 19.58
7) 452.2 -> 19.5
